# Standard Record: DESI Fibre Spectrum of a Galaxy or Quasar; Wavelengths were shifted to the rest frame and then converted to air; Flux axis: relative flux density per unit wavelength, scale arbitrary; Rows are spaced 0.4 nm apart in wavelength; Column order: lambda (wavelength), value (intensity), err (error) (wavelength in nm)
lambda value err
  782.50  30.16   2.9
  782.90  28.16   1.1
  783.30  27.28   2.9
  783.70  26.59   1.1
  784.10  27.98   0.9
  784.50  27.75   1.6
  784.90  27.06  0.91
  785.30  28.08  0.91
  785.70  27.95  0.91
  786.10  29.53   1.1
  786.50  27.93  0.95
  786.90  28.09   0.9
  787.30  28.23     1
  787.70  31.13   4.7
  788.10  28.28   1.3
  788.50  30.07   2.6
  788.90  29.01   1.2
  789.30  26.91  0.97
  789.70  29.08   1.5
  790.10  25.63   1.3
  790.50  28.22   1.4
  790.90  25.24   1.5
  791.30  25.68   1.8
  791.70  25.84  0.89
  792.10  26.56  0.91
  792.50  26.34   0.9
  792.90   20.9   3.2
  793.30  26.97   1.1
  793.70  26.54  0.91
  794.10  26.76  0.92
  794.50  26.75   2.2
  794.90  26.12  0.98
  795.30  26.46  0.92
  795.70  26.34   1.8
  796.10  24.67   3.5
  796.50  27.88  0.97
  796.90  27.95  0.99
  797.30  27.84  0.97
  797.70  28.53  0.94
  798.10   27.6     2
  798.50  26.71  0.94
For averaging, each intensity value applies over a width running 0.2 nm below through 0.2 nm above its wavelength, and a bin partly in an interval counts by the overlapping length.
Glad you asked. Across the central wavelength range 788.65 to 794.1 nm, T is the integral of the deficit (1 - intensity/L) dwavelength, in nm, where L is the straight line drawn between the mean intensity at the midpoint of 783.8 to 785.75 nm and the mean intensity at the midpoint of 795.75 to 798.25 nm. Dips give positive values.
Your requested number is 0.21 nm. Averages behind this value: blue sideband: 27.7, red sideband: 27.3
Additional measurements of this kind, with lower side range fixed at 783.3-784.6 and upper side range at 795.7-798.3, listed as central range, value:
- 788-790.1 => -0.08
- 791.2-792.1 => 0.05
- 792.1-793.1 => 0.11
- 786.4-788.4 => -0.11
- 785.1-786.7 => -0.06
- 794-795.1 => 0.03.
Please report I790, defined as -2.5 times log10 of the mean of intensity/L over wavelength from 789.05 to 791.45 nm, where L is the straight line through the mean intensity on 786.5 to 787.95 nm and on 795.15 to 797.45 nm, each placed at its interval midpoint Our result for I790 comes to 0.05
